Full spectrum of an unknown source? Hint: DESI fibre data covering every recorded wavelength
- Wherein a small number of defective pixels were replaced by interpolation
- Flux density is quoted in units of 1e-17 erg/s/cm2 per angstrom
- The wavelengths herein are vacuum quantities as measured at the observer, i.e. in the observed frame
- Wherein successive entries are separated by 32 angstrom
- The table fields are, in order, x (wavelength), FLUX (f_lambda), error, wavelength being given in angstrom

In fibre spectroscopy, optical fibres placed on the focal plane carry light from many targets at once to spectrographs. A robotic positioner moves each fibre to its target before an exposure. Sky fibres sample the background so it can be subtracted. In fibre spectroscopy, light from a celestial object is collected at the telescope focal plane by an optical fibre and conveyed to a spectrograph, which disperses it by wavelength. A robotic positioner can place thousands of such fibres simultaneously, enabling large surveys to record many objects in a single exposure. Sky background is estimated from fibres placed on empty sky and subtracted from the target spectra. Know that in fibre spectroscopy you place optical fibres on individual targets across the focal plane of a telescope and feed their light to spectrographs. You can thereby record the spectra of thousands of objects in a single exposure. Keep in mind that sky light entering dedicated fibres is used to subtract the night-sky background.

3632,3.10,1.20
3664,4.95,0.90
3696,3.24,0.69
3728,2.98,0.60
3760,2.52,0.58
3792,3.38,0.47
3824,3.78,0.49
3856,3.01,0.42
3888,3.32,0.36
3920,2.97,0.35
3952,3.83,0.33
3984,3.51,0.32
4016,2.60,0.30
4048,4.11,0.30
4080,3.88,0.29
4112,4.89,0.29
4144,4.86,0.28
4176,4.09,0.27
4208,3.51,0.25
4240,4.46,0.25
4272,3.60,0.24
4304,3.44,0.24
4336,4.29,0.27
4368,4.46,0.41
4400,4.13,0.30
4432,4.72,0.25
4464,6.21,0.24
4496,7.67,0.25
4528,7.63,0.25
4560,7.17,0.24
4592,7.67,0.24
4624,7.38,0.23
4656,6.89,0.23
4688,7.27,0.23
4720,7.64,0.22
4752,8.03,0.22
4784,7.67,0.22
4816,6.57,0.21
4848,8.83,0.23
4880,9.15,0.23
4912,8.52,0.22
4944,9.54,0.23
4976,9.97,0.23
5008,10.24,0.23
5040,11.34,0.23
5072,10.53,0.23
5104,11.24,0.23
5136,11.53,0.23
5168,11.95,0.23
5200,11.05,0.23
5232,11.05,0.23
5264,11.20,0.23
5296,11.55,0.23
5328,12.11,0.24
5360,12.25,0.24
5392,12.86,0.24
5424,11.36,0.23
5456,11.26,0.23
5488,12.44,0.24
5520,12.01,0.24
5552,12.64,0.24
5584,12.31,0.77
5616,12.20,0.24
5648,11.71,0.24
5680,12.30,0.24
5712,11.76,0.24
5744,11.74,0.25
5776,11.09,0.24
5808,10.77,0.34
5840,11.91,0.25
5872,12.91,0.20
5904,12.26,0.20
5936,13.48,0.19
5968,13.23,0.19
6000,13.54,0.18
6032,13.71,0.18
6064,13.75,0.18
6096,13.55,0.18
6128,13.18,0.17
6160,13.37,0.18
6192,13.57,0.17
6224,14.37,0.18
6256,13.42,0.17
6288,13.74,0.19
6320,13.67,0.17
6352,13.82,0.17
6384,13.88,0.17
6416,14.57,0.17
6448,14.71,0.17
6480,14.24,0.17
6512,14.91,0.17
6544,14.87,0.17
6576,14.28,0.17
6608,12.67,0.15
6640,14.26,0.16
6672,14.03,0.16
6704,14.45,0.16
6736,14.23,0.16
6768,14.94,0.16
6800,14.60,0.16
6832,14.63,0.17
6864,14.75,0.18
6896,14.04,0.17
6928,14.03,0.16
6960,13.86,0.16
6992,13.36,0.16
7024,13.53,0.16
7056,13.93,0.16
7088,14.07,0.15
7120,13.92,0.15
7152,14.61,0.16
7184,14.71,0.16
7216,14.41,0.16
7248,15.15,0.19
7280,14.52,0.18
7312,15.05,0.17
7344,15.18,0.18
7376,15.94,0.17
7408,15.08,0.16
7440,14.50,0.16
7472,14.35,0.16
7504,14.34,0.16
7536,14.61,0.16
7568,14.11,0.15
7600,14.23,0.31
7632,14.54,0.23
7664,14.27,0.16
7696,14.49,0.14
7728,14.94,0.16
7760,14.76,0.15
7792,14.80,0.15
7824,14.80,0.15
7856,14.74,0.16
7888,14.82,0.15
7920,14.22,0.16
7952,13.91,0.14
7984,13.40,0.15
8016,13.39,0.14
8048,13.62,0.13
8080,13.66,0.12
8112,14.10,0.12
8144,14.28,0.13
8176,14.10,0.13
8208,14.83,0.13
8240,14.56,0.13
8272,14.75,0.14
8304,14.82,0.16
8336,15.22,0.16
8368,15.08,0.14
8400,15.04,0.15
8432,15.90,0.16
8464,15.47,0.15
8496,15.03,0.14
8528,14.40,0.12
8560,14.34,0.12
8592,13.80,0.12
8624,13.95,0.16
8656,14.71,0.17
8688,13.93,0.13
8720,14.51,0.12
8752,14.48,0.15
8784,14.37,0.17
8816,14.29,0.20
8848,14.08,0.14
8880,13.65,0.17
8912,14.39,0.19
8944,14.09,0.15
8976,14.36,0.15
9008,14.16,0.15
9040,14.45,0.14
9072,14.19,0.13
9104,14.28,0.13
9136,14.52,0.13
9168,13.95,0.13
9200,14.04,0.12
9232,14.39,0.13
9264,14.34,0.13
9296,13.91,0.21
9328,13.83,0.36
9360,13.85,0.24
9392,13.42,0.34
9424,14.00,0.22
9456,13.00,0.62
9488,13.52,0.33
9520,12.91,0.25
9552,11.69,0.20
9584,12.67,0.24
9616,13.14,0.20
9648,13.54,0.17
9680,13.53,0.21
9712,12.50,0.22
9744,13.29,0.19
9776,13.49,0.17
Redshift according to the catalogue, 0.12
